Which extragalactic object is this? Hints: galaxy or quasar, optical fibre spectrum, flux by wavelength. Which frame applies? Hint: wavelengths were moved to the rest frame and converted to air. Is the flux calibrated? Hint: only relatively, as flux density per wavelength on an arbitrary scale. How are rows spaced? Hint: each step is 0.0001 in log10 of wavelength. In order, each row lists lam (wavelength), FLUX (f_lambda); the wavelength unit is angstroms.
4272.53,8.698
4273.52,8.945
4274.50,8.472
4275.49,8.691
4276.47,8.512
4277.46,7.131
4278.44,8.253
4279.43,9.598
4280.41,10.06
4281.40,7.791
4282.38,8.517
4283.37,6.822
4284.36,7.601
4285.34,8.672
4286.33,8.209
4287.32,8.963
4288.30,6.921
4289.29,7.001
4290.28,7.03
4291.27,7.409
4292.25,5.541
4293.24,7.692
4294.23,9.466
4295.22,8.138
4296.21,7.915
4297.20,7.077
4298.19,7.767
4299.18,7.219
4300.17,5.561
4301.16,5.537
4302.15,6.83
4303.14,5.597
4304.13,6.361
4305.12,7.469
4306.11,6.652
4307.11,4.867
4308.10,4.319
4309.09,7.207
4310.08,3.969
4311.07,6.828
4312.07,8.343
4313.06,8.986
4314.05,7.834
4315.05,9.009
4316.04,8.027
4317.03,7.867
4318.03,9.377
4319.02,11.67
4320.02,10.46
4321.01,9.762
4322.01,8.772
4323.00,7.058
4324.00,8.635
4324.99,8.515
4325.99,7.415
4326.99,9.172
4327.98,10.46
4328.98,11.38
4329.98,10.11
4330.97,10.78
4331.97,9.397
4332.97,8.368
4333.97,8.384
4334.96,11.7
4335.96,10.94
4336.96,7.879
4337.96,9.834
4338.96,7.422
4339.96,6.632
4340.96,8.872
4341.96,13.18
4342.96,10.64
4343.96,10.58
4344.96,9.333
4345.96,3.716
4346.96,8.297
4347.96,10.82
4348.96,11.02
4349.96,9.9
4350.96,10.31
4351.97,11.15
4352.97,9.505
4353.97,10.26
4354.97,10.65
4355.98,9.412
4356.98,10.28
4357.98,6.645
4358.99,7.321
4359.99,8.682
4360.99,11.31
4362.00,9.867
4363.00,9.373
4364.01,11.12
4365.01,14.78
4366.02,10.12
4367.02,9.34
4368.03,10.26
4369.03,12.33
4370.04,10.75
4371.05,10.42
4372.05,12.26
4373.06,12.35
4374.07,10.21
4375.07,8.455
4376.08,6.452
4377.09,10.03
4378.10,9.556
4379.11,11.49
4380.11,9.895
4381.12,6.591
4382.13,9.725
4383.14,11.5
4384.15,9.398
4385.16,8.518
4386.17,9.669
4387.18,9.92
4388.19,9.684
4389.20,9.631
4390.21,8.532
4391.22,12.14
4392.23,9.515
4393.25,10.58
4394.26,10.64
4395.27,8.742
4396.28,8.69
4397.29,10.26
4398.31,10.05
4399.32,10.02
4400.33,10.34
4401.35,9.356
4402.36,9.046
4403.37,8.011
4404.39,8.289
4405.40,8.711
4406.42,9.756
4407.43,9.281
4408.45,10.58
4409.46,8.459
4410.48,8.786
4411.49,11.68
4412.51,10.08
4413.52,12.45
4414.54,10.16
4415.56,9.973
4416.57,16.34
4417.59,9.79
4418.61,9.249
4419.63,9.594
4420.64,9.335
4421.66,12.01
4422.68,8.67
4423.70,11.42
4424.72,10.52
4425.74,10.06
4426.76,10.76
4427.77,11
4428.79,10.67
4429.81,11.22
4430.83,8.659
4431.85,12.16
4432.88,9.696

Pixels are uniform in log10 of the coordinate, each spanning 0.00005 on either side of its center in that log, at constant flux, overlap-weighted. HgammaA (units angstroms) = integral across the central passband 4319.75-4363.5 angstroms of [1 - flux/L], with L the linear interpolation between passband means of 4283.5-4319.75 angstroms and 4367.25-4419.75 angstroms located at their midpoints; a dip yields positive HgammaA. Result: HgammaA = -4.73 angstroms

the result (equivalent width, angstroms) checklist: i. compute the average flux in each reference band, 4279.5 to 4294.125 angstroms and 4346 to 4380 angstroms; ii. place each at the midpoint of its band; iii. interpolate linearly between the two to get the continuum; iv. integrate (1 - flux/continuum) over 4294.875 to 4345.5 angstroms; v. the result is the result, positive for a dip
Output 2.8 angstroms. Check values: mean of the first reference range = 7.83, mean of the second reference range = 10.1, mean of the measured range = 8.36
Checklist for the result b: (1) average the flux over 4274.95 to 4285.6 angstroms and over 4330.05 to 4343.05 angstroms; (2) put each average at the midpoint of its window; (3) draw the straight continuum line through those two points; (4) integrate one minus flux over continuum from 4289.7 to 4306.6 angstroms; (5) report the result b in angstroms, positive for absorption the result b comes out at 3.3 angstroms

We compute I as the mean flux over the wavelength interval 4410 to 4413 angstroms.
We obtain 10.2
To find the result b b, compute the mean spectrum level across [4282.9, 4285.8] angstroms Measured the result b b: 7.7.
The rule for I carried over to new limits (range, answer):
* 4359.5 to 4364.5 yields 10.1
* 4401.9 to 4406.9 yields 8.75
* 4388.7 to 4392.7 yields 9.97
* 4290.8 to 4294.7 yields 7.53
